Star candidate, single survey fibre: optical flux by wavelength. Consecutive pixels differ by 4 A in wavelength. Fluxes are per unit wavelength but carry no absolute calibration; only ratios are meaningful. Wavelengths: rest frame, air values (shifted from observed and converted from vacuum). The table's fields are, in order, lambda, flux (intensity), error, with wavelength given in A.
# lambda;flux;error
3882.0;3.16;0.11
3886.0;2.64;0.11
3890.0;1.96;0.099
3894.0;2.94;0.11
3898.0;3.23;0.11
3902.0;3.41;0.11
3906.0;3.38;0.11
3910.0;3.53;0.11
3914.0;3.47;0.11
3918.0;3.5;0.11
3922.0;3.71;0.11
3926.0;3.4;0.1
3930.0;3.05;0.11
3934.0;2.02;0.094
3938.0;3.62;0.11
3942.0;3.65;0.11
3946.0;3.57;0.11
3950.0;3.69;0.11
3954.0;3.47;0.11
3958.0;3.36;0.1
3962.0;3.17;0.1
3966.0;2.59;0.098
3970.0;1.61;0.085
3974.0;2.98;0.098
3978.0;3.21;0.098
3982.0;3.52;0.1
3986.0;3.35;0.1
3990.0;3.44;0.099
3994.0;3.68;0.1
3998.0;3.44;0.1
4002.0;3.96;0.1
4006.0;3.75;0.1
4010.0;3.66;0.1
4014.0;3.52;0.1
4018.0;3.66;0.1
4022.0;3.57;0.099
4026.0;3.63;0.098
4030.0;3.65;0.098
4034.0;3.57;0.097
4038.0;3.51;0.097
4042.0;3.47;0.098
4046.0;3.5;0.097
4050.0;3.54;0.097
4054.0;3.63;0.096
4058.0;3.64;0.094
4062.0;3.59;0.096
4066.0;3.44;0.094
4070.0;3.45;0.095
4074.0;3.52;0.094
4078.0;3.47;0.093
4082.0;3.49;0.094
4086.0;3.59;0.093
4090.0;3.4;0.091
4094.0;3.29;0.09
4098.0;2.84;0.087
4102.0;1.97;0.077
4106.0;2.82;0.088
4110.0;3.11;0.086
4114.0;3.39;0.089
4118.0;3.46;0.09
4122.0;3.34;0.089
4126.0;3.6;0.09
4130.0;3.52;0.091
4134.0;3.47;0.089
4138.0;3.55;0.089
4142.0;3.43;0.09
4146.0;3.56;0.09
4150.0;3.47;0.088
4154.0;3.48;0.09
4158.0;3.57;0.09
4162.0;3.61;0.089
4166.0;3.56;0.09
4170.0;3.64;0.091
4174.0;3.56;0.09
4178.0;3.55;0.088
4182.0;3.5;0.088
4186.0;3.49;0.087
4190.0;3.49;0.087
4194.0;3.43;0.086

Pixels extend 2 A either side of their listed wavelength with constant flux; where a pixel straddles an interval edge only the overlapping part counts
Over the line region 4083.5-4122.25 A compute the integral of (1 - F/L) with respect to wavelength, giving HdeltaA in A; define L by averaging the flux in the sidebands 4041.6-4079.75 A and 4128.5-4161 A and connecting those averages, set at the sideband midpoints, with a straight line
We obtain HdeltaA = 4.4 A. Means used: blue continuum 3.53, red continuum 3.51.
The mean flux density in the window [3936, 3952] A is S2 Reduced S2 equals 3.63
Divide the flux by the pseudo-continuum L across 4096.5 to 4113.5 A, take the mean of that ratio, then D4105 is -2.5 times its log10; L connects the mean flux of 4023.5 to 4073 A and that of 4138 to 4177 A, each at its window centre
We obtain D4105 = 0.28 mag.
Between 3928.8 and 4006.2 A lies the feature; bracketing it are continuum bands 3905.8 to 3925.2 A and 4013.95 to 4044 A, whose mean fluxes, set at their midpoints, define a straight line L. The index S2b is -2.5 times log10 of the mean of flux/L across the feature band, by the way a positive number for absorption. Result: 0.10 mag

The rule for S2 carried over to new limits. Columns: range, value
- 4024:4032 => 3.64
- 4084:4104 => 3.02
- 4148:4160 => 3.51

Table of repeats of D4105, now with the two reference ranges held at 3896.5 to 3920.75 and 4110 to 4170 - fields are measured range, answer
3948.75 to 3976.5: 0.163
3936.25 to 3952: -0.059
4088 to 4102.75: 0.179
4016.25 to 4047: -0.033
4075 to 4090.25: -0.007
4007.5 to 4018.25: -0.047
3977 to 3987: 0.024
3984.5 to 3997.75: -0.011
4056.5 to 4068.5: -0.024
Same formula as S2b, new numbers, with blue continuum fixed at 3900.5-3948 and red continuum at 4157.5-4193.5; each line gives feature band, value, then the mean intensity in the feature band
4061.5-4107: 0.08 mag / 3.24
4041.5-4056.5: -0.03 mag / 3.55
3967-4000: 0.09 mag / 3.14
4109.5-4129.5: 0.03 mag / 3.41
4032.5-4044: -0.02 mag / 3.51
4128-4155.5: 0.01 mag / 3.5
